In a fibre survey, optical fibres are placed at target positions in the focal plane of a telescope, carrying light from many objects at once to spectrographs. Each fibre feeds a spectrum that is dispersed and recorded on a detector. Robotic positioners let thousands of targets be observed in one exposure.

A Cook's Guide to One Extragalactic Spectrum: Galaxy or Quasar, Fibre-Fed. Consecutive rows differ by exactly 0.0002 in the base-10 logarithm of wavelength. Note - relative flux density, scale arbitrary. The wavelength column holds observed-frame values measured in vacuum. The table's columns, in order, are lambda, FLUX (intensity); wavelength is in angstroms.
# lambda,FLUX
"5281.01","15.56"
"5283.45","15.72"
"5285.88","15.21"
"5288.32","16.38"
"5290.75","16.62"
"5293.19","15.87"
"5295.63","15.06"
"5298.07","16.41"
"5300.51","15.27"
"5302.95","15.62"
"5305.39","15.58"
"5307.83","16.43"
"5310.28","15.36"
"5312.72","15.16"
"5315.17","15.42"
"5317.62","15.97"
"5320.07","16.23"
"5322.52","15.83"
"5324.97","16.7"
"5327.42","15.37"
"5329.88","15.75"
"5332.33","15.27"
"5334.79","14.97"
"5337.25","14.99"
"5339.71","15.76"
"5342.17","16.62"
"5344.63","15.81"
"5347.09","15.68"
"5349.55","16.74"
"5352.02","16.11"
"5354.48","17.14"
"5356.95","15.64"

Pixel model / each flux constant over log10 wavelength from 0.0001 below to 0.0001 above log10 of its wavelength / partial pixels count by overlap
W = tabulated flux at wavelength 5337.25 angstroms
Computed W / 14.99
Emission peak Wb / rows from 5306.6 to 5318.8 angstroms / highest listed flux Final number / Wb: 16.43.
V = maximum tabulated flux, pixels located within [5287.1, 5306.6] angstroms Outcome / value 16.62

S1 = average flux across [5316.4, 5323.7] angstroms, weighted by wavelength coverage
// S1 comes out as 16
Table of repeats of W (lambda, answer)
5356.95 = 15.64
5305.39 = 15.58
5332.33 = 15.27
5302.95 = 15.62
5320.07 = 16.23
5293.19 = 15.87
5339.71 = 15.76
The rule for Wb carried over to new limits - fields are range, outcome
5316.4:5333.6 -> 16.7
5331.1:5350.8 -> 16.74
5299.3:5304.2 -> 15.62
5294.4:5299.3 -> 16.41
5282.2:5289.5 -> 16.38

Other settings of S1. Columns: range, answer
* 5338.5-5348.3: 16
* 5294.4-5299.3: 15.7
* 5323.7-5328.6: 16.1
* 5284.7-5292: 16.1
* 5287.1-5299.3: 16.1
